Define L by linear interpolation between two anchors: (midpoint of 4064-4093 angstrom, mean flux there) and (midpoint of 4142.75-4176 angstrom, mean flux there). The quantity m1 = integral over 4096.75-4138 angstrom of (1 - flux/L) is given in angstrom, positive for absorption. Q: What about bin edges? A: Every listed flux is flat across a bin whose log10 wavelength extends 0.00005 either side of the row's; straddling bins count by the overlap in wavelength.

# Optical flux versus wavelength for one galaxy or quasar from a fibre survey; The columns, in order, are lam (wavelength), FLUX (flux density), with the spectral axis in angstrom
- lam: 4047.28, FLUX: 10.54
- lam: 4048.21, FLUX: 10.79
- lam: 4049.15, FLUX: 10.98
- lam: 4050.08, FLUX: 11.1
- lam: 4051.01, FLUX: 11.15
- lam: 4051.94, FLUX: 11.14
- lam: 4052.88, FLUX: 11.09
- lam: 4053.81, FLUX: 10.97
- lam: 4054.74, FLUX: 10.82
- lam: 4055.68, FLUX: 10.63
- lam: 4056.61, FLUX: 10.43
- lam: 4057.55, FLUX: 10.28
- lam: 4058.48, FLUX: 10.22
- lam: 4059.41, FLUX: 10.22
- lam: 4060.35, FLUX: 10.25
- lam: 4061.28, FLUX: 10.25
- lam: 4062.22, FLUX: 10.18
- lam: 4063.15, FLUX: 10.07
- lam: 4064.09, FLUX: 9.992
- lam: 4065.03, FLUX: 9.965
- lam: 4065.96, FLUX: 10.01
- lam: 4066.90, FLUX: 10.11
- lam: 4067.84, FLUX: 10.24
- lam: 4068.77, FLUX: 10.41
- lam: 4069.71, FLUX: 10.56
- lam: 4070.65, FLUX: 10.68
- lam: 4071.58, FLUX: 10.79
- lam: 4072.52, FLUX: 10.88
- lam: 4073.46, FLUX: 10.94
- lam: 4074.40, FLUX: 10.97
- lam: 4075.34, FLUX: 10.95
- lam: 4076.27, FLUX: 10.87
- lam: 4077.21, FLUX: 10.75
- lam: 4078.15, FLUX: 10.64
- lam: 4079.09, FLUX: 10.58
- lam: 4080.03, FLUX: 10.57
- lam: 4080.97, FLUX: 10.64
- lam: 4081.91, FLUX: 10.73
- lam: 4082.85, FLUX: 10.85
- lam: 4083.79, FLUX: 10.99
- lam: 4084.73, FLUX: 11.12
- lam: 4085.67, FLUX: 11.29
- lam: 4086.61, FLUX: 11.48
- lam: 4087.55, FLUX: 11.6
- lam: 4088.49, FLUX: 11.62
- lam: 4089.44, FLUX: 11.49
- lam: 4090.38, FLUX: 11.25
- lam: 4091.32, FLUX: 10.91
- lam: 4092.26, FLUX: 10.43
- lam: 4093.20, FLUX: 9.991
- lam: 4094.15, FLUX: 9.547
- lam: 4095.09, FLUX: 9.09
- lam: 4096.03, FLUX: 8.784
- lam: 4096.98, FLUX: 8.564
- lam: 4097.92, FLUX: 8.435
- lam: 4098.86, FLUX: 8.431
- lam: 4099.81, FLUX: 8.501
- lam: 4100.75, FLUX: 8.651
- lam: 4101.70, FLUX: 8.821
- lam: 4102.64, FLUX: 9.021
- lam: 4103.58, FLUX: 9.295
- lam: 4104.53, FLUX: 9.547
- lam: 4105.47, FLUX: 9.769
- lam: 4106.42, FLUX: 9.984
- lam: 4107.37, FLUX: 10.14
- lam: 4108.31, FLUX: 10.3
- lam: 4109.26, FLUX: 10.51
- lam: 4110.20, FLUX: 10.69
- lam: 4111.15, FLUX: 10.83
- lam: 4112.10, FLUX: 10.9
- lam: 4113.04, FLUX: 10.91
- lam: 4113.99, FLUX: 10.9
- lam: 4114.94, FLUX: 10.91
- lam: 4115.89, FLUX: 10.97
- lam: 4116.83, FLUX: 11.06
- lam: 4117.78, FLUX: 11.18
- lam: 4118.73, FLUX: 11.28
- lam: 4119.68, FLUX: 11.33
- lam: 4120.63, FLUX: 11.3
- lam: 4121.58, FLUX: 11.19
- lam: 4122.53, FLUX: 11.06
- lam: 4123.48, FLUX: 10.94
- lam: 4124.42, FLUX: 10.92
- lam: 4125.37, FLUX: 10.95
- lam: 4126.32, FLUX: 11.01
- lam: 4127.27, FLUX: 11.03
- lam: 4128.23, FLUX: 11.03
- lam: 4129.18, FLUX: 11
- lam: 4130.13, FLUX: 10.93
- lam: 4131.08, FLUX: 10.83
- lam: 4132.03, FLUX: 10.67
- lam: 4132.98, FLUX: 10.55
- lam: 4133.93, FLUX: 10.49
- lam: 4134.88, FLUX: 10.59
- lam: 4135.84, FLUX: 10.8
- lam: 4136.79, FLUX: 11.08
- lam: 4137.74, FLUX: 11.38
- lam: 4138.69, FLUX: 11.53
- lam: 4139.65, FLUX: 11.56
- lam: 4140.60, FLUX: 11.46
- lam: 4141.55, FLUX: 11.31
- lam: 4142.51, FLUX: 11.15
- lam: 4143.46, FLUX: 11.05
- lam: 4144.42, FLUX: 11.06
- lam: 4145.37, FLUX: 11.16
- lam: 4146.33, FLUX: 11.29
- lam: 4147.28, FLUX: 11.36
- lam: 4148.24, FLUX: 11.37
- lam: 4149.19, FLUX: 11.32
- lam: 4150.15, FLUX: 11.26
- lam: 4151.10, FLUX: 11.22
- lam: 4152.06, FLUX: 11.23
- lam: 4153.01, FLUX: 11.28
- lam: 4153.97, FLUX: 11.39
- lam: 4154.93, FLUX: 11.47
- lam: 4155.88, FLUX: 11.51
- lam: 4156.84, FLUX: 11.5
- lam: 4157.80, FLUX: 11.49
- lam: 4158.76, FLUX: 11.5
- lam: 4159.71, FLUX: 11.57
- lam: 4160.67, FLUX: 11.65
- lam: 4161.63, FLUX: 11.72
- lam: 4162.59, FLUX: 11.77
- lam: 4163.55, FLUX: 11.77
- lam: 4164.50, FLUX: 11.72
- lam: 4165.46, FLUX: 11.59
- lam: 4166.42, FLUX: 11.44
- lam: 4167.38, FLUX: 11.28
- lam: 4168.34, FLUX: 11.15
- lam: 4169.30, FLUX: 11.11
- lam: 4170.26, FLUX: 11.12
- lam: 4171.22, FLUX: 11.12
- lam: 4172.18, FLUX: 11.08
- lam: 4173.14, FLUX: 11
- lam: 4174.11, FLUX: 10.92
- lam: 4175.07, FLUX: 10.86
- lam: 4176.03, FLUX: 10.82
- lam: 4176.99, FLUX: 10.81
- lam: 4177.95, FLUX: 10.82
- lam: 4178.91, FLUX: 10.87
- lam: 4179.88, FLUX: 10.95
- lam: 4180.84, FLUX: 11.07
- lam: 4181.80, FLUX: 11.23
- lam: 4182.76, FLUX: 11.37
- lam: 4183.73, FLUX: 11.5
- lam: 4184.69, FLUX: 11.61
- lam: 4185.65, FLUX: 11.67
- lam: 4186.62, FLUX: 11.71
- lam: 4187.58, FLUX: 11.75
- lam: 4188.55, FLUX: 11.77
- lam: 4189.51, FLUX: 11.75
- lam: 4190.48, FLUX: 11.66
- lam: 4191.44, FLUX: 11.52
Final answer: 2.3 angstrom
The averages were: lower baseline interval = 10.8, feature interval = 10.4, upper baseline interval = 11.3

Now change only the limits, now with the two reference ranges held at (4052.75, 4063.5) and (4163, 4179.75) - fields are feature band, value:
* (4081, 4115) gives 1.64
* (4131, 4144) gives -0.12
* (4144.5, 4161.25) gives -0.53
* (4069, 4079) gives -0.23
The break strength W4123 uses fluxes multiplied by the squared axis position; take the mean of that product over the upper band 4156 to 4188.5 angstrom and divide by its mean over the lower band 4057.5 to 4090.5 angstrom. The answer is 1.11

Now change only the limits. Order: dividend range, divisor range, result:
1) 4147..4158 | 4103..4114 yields 1.13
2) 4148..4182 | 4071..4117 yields 1.13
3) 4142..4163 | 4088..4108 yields 1.21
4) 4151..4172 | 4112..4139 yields 1.06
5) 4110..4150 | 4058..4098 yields 1.08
